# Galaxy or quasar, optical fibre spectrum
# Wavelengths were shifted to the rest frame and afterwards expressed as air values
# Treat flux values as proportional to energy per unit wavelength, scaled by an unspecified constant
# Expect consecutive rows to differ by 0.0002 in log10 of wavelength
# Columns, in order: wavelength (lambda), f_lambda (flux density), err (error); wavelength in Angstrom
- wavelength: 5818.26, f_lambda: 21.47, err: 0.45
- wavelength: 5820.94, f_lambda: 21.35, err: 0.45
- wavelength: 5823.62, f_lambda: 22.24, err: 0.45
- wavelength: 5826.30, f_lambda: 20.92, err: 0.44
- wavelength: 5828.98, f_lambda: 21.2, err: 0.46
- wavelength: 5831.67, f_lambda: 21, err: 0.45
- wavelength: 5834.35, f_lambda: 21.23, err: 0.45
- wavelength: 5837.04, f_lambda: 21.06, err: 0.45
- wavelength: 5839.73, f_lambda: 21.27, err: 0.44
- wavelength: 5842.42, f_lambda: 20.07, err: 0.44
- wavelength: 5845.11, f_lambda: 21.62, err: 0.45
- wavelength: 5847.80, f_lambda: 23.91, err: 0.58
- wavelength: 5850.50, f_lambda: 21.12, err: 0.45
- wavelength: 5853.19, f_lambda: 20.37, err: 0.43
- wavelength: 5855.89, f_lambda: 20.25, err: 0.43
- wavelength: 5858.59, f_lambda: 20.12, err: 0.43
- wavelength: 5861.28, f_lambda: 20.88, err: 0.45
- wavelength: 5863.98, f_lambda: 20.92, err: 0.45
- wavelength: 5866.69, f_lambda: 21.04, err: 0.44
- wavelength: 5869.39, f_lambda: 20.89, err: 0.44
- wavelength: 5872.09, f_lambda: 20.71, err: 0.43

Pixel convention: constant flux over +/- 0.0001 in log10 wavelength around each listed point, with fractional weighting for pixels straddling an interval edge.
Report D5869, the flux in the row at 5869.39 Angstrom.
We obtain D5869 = 20.89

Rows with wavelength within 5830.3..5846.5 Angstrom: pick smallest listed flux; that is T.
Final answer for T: 20.07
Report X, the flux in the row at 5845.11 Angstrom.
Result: 21.62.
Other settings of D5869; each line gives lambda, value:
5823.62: 22.24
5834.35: 21.23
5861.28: 20.88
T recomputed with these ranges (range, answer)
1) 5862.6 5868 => 20.92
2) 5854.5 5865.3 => 20.12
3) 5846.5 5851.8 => 21.12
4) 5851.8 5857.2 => 20.25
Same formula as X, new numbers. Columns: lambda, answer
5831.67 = 21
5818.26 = 21.47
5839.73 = 21.27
